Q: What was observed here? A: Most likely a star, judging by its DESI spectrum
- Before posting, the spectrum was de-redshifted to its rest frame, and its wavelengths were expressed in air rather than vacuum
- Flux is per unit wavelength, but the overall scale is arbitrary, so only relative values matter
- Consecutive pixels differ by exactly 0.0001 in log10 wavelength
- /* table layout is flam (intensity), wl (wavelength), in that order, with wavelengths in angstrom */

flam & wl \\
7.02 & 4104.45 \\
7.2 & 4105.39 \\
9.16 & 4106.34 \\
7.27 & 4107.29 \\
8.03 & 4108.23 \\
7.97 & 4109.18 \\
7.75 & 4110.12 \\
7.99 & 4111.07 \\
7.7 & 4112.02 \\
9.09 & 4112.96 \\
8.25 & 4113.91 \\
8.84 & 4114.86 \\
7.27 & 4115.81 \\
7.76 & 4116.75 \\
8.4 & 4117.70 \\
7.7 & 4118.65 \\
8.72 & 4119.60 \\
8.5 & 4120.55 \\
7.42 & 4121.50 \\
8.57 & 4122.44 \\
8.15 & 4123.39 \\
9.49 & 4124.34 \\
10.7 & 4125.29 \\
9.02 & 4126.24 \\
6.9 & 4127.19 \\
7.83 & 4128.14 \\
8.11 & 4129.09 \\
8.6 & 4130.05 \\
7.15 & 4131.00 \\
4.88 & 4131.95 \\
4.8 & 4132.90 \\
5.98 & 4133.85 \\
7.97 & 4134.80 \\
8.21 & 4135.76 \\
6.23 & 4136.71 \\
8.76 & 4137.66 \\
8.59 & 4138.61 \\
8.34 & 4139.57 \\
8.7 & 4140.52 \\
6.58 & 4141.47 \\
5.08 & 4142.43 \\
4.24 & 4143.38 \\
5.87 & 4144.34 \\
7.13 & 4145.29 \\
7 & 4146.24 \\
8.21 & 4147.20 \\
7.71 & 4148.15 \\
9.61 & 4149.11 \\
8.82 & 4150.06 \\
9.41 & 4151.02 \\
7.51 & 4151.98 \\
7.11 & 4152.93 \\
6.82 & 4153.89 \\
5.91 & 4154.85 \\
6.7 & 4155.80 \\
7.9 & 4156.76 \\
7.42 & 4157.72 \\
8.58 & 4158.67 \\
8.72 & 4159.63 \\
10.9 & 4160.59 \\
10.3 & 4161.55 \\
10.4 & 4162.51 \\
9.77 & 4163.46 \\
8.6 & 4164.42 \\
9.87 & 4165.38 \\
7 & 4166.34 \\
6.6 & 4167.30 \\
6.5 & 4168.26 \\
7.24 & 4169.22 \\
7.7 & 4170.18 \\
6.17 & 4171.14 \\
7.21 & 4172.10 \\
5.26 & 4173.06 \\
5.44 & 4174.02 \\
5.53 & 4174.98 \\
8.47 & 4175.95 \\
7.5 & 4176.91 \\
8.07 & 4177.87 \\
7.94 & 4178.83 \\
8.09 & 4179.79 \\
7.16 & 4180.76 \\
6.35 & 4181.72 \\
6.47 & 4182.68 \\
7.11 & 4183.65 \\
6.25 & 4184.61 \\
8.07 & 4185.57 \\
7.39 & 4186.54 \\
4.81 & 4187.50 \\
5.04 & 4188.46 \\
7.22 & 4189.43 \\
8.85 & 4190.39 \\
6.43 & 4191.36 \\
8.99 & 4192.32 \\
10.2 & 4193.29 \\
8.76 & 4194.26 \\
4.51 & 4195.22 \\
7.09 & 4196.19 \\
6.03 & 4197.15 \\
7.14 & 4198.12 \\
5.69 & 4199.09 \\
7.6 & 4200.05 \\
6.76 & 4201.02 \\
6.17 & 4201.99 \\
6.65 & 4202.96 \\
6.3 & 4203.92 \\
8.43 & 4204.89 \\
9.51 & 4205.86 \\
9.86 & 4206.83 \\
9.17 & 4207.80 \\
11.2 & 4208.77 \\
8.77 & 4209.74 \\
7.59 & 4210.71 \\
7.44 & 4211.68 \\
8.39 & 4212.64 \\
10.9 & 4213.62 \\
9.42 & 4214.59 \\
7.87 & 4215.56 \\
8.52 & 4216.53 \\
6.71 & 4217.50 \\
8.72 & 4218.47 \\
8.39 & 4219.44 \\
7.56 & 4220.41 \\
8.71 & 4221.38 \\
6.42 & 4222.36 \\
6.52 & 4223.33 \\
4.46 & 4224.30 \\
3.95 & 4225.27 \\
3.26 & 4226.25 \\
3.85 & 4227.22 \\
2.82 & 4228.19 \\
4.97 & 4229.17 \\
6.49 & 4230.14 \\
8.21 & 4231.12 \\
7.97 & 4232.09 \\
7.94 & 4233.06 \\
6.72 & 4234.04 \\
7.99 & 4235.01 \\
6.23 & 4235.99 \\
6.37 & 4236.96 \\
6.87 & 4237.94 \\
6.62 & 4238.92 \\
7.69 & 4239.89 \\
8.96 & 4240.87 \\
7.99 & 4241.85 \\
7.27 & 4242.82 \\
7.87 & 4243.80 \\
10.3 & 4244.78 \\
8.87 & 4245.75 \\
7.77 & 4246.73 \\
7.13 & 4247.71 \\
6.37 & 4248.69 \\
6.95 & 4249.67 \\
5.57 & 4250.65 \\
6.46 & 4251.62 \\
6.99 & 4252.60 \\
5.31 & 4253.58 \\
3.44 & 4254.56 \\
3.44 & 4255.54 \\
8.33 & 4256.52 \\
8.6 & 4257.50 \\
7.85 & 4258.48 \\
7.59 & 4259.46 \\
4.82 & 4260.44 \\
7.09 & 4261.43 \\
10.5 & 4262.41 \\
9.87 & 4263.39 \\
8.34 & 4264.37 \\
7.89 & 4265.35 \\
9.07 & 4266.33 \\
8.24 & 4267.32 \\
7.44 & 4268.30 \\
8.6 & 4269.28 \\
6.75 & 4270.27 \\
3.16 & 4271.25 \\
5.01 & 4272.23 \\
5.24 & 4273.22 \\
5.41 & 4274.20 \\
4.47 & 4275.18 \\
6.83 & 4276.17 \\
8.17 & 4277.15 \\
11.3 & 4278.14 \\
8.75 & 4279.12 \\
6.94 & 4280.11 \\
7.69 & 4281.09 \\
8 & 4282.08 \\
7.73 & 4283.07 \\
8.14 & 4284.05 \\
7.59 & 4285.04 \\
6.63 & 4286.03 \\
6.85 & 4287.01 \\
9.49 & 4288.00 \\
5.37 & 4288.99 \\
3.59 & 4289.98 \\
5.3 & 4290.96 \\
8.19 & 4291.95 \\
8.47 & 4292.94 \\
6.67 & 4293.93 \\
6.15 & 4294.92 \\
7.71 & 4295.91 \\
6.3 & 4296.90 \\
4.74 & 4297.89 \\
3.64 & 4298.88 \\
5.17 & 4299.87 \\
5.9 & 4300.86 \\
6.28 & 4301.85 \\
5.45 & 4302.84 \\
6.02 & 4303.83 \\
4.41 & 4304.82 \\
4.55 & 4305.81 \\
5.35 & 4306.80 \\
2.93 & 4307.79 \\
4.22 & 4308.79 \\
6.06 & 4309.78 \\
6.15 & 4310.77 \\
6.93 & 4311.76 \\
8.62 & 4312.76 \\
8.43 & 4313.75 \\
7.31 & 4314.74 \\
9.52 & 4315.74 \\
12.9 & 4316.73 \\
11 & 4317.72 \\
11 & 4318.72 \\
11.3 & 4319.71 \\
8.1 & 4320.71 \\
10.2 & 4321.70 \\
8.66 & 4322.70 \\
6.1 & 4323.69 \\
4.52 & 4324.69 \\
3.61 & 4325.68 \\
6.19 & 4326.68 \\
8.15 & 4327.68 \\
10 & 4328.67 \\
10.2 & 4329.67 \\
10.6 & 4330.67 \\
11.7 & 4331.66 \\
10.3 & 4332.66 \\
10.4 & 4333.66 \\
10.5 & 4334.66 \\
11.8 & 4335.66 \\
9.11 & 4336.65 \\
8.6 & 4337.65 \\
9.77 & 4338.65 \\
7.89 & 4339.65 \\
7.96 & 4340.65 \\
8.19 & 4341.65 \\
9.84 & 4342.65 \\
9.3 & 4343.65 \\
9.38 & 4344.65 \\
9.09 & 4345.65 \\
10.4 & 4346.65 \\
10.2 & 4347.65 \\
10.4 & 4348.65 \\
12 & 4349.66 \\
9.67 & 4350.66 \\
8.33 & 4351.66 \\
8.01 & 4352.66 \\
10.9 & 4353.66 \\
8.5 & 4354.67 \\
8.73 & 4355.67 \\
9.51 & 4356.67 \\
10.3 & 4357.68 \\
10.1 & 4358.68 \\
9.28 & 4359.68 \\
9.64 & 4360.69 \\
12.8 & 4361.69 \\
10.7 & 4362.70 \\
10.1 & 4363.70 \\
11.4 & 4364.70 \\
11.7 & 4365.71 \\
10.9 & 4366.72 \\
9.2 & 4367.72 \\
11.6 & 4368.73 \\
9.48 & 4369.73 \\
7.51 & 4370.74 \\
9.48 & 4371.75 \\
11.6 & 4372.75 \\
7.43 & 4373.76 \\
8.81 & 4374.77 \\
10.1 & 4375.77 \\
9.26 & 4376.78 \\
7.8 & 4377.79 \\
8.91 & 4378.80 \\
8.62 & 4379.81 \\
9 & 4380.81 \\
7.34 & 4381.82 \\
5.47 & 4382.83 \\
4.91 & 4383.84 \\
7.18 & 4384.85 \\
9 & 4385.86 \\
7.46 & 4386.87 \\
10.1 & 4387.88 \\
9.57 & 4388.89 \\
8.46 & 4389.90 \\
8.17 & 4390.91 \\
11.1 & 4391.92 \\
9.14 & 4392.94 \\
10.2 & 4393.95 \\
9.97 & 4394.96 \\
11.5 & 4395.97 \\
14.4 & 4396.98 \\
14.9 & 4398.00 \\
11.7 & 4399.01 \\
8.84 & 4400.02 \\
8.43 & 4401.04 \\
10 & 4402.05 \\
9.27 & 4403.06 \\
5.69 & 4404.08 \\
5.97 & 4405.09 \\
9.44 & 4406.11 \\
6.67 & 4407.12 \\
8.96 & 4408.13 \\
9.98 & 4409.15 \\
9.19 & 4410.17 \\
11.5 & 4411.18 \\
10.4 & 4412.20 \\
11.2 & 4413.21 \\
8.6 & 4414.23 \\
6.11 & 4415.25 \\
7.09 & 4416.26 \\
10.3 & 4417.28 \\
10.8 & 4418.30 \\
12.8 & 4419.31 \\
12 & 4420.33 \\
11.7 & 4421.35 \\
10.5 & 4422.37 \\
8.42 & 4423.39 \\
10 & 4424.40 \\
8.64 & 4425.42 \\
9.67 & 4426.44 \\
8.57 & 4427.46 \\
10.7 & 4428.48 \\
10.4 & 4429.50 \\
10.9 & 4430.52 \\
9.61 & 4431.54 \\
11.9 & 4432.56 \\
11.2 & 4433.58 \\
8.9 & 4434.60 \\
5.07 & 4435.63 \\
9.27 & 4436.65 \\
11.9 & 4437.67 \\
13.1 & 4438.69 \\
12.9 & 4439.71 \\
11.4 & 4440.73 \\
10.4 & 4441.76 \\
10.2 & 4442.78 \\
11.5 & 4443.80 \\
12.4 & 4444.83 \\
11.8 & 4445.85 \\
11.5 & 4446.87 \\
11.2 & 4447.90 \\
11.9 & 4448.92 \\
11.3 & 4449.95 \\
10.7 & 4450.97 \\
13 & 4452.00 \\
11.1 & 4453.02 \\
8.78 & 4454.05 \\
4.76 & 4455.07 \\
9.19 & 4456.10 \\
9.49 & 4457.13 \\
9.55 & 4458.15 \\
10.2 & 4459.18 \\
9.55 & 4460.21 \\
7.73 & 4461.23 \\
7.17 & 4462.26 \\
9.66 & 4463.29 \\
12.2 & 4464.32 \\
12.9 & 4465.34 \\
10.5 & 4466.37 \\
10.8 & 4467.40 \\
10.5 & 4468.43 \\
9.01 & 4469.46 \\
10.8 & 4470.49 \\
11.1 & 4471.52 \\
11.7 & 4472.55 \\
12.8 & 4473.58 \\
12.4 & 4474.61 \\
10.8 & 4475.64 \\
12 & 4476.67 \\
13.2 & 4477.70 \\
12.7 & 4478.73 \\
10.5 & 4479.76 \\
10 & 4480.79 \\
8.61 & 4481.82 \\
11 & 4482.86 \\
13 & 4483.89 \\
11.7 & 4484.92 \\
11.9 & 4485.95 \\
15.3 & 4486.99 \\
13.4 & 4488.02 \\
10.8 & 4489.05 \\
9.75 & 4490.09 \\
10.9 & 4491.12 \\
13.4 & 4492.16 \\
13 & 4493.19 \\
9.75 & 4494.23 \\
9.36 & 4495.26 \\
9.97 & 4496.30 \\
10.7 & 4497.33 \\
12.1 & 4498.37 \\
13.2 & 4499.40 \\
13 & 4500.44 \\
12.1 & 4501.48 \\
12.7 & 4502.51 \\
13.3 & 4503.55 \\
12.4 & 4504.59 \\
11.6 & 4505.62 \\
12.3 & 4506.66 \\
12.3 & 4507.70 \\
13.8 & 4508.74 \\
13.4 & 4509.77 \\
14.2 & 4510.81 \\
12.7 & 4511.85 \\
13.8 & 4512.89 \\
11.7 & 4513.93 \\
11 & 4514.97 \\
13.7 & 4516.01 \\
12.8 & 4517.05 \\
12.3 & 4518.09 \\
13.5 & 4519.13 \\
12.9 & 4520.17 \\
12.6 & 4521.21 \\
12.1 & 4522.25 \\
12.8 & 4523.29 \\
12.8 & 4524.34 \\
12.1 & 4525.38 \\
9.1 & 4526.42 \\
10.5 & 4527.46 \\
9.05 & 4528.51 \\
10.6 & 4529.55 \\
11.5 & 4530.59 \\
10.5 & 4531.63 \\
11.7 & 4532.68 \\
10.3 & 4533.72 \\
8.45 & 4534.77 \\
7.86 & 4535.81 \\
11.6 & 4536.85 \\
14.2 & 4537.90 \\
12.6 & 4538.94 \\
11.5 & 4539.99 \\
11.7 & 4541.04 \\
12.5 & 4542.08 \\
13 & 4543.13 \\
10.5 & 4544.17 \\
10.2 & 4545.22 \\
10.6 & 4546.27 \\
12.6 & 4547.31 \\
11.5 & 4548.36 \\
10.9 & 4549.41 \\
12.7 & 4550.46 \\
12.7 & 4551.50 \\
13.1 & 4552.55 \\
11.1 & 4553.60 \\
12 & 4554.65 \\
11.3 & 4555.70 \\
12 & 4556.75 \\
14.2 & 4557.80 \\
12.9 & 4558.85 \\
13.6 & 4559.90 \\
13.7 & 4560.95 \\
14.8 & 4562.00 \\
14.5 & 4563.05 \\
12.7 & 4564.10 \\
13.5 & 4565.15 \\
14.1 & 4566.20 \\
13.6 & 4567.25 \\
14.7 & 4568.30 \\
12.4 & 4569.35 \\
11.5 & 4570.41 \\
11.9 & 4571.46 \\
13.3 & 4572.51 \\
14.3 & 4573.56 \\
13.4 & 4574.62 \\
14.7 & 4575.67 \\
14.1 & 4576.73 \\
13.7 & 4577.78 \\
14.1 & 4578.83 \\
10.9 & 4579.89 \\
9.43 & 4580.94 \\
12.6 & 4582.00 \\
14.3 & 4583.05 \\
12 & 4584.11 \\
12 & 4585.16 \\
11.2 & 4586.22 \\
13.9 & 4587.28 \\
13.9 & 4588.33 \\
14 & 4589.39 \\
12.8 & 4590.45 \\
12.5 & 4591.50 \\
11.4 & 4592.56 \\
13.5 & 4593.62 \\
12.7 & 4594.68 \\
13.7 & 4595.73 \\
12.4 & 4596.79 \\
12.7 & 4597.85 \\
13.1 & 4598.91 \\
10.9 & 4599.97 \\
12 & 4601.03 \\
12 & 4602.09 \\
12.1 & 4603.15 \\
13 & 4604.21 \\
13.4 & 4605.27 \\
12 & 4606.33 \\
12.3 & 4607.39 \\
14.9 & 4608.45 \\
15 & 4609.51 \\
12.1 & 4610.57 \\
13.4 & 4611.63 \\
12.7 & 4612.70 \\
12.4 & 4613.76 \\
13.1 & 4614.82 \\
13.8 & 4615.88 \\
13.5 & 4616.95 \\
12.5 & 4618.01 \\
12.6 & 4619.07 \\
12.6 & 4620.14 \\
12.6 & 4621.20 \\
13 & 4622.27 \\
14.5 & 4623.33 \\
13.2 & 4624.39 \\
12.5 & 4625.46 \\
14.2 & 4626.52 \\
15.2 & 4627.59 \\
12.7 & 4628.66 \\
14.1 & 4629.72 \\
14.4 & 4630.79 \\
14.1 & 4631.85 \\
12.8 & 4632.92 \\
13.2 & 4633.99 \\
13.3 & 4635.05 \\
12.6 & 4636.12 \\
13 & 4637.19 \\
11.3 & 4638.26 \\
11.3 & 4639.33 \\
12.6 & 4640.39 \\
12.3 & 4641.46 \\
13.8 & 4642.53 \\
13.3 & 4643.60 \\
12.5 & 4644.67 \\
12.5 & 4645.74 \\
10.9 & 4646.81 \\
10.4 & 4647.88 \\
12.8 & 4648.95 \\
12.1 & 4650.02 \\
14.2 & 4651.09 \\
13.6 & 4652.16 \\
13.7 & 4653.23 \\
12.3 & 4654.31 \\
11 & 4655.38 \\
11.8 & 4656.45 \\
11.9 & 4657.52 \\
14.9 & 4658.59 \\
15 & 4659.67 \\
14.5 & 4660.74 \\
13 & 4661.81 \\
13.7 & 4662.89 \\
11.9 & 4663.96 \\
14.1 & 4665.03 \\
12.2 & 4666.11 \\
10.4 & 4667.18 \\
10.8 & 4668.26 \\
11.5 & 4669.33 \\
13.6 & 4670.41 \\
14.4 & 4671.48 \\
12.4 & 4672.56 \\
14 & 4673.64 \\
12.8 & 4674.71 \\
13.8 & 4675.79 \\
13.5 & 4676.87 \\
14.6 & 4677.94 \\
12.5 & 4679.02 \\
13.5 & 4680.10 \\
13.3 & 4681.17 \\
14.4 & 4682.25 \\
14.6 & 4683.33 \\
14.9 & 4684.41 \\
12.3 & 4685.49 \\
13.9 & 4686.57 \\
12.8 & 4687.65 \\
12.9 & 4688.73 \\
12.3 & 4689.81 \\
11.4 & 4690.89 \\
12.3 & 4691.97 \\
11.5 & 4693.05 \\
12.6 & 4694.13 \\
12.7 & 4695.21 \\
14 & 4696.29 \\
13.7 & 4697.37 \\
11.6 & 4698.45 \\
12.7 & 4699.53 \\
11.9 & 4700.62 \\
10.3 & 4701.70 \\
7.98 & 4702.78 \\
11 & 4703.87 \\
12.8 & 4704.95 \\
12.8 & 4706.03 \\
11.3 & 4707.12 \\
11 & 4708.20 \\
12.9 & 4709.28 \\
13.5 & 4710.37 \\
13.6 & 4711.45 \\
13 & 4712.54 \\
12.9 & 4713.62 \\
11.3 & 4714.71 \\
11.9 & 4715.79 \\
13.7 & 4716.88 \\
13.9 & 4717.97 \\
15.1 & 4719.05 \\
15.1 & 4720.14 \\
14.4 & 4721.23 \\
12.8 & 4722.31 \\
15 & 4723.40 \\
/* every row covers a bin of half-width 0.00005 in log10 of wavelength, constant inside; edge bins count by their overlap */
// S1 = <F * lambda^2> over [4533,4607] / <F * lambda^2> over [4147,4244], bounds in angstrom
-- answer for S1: 1.99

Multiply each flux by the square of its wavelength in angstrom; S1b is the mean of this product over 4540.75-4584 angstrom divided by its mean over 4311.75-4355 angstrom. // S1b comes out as 1.5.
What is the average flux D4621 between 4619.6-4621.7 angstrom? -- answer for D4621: 12.6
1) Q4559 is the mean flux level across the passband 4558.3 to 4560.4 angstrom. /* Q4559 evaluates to 13.3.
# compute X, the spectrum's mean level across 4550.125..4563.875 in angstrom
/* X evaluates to 13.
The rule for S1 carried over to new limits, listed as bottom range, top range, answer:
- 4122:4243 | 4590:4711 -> 2.13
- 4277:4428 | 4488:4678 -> 1.59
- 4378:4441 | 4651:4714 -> 1.50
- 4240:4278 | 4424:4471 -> 1.57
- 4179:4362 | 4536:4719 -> 1.96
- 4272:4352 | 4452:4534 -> 1.59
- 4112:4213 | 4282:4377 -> 1.19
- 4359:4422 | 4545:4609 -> 1.46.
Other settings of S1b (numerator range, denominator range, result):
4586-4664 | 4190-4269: 2.10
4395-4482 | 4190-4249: 1.54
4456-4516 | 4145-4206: 1.77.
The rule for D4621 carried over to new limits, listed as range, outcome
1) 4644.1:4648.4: 11.6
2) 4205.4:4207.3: 9.68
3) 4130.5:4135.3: 6.18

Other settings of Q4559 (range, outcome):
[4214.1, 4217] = 8.61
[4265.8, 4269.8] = 8.31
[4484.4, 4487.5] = 13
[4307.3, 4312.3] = 5.28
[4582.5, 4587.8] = 12.7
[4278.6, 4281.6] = 7.84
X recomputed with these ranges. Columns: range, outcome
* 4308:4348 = 8.81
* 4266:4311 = 6.43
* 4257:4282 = 7.43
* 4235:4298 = 7.13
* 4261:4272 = 7.84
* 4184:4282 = 7.23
